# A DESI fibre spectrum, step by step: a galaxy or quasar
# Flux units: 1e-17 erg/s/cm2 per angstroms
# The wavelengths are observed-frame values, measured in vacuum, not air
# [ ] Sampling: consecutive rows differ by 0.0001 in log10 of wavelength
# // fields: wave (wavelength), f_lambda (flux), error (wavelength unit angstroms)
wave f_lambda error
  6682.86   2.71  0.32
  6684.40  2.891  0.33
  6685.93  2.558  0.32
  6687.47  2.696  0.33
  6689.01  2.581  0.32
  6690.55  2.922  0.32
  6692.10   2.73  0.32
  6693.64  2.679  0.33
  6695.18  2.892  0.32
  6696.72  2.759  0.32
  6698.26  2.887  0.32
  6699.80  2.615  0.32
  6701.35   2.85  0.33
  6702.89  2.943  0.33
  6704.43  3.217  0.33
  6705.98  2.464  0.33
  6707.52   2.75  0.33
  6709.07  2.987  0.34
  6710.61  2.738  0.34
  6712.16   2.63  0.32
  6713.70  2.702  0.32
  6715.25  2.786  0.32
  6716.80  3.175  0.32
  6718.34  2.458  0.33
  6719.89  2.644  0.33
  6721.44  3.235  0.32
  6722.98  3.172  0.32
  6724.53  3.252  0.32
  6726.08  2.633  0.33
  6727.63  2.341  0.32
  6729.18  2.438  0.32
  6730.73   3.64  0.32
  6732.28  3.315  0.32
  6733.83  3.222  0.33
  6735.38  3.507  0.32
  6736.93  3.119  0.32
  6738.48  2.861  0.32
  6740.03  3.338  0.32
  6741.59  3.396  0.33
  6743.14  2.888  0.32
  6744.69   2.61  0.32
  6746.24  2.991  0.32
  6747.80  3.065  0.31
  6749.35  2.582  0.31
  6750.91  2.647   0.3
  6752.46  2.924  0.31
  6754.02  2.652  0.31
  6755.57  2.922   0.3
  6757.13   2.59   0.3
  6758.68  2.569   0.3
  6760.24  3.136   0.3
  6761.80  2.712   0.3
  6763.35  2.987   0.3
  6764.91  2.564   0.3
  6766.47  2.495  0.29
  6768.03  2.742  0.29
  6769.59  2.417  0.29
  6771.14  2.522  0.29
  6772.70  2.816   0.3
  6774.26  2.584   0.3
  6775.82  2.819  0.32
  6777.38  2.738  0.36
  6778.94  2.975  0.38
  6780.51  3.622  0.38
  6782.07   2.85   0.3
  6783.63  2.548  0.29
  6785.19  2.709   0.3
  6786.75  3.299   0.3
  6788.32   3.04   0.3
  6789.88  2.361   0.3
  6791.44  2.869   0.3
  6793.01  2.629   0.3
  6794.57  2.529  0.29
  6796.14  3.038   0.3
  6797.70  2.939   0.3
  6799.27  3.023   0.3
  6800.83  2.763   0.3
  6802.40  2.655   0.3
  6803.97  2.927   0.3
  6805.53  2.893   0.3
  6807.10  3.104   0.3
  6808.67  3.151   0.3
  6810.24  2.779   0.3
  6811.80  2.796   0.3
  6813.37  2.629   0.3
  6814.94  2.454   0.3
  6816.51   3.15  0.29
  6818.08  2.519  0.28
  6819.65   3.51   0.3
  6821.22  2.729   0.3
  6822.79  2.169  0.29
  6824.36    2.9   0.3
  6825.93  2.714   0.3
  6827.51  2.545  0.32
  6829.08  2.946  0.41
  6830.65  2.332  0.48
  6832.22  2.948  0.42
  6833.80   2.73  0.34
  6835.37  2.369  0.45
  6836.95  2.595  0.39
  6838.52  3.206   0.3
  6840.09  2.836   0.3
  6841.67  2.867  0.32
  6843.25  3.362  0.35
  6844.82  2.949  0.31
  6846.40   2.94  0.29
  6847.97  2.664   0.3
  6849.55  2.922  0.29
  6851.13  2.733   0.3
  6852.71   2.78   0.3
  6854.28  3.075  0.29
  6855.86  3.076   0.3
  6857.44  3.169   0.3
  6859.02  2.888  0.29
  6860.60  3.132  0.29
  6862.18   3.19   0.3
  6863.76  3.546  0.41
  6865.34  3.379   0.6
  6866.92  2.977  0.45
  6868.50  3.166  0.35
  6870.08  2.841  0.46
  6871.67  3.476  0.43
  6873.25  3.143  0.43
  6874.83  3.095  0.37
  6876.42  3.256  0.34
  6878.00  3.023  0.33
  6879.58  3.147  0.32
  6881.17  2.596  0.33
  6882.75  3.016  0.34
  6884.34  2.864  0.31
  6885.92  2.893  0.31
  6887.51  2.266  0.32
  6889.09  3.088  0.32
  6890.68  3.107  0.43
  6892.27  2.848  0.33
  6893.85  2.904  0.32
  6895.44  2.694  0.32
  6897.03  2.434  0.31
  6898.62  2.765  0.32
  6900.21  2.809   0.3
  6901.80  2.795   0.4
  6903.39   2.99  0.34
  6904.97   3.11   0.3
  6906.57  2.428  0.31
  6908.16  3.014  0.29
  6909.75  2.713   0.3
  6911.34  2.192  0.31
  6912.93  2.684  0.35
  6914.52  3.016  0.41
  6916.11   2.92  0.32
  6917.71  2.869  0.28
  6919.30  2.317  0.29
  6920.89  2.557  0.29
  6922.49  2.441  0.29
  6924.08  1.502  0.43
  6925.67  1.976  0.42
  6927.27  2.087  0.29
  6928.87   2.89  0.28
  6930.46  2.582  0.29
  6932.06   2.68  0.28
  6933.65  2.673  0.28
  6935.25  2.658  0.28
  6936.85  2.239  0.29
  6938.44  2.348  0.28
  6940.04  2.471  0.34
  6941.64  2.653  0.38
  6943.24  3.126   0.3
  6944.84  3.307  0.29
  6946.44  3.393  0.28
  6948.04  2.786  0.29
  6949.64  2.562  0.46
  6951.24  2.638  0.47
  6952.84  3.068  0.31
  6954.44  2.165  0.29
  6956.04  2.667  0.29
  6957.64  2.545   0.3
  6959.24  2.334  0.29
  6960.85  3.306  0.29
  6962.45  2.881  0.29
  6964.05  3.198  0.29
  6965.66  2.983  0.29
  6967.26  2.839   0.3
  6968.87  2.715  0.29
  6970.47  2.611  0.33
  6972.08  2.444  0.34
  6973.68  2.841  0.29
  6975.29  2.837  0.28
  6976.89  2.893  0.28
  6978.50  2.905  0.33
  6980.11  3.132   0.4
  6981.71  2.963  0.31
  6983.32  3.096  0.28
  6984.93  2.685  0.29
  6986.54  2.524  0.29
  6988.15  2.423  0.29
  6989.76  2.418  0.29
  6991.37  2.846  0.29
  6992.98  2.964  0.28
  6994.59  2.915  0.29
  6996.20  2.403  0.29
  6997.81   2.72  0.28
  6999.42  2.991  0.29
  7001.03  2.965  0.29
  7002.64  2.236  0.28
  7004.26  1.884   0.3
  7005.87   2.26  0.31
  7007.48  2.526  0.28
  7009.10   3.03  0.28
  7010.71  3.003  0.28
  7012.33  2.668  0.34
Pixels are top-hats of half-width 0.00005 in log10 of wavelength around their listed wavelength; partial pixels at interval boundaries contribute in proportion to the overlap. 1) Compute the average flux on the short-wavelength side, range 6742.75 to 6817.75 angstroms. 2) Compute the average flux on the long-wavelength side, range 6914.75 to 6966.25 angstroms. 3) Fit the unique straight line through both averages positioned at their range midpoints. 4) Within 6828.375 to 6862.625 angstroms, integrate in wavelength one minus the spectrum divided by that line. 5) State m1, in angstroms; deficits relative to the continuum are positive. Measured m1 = -1.9 angstroms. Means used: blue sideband 2.8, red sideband 2.65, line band 2.89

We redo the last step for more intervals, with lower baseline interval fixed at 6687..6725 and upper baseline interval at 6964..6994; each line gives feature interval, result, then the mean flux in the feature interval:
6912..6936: 2.4 angstroms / 2.52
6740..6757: -0.3 angstroms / 2.88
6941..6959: 0.0 angstroms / 2.8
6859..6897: -2.8 angstroms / 3.01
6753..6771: 0.8 angstroms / 2.7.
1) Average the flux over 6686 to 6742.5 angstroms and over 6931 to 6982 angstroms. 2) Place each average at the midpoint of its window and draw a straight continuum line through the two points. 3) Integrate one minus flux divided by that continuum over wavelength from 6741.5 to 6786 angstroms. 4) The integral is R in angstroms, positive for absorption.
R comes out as 1.4 angstroms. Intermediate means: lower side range 2.9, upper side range 2.77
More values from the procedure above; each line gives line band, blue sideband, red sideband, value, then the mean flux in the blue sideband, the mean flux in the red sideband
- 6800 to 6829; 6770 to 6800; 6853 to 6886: 1.18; 2.83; 3.09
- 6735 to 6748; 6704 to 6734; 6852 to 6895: -0.77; 2.88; 3.03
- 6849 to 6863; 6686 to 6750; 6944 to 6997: -0.78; 2.89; 2.8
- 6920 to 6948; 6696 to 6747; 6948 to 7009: 1.87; 2.93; 2.72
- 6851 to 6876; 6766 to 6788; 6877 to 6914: -2.78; 2.8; 2.8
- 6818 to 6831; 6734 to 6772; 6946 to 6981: 0.47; 2.85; 2.8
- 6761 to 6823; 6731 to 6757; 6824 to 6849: 1.98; 3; 2.81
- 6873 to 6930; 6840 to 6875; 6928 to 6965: 3.47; 3.06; 2.75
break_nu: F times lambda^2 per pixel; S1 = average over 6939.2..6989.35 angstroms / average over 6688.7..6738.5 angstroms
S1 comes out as 1.0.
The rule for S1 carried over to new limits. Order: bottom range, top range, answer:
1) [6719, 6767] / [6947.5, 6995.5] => 1.02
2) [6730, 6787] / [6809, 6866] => 1.02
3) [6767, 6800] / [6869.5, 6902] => 1.07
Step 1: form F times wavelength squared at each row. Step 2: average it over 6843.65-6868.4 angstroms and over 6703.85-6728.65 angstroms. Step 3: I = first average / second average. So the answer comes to 1.1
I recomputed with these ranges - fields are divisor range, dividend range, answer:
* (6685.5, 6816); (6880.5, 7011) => 1.01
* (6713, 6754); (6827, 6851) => 0.98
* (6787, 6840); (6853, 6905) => 1.09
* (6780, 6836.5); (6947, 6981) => 1.04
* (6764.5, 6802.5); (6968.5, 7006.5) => 1.03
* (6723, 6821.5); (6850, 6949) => 1.02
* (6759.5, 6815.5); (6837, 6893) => 1.10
